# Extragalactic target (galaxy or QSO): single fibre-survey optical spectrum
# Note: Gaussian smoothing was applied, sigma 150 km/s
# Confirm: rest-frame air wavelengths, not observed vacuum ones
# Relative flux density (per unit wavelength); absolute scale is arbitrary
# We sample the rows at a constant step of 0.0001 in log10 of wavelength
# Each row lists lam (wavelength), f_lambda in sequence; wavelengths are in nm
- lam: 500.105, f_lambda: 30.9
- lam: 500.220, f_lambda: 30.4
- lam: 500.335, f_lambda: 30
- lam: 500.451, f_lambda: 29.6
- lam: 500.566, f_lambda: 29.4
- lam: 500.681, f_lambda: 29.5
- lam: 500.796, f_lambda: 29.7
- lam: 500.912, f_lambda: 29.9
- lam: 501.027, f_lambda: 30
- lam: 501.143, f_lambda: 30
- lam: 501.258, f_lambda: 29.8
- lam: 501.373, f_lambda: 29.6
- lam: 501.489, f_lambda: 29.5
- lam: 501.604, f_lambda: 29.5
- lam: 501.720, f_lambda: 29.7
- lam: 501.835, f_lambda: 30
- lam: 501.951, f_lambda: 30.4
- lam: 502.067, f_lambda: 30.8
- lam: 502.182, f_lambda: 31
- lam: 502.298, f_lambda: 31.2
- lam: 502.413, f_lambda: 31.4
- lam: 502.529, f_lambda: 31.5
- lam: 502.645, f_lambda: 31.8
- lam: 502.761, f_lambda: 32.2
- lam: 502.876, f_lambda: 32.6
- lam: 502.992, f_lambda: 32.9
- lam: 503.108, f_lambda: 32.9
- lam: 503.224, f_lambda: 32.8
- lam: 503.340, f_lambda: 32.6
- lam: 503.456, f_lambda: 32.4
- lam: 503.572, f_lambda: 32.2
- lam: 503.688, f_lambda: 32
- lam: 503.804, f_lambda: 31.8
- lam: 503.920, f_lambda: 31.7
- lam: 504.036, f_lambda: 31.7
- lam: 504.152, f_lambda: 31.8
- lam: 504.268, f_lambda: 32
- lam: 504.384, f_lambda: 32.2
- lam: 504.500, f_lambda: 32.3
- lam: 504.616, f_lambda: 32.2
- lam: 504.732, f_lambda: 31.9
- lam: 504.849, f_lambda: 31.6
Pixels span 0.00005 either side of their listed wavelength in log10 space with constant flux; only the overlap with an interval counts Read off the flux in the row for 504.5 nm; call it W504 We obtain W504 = 32.3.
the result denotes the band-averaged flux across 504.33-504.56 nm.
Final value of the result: 32.3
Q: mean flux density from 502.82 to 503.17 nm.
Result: 32.8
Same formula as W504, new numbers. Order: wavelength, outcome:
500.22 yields 30.4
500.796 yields 29.7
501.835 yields 30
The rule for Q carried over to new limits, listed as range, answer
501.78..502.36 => 30.7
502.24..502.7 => 31.5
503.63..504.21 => 31.8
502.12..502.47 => 31.3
